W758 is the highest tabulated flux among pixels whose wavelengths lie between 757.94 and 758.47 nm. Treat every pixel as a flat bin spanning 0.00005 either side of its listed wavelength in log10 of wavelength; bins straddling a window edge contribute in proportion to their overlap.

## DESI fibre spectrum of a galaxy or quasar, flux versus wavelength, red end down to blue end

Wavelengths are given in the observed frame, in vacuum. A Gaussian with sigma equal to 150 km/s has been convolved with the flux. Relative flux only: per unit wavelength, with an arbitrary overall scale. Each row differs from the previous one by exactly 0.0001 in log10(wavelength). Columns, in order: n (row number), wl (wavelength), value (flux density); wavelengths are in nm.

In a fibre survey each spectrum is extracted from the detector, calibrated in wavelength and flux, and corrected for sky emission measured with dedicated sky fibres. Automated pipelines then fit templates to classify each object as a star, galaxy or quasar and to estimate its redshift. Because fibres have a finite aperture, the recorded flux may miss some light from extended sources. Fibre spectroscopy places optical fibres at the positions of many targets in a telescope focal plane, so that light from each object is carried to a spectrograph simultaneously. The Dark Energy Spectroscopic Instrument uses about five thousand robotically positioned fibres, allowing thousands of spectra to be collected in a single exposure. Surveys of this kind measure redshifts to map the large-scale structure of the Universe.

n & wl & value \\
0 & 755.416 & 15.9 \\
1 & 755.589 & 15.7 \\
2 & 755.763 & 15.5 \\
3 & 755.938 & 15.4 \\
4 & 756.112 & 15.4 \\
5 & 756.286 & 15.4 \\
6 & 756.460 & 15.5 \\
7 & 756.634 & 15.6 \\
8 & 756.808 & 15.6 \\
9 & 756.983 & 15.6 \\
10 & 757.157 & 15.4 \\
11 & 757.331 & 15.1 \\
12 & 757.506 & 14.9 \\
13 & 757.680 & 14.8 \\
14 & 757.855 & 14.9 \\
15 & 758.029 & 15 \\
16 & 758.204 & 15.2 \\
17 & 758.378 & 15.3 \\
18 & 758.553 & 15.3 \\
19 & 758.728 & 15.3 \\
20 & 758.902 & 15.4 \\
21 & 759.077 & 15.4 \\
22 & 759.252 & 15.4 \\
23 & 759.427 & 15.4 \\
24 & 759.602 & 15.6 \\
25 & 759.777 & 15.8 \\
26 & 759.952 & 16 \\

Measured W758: 15.3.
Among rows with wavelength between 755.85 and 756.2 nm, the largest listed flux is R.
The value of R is 15.4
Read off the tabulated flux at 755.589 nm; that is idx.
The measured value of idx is 15.7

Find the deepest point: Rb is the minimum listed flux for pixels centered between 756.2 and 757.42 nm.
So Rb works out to 15.1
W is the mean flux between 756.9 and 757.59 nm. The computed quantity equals 15.3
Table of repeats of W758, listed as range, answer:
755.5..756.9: 15.7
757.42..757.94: 14.9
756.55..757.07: 15.6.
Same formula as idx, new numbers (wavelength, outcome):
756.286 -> 15.4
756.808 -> 15.6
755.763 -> 15.5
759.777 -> 15.8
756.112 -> 15.4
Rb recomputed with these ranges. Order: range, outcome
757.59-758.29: 14.8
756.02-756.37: 15.4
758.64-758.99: 15.3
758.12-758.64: 15.2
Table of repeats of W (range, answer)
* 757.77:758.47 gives 15.1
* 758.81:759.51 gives 15.4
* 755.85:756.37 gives 15.4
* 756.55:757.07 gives 15.6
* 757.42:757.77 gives 14.8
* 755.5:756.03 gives 15.5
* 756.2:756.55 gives 15.5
